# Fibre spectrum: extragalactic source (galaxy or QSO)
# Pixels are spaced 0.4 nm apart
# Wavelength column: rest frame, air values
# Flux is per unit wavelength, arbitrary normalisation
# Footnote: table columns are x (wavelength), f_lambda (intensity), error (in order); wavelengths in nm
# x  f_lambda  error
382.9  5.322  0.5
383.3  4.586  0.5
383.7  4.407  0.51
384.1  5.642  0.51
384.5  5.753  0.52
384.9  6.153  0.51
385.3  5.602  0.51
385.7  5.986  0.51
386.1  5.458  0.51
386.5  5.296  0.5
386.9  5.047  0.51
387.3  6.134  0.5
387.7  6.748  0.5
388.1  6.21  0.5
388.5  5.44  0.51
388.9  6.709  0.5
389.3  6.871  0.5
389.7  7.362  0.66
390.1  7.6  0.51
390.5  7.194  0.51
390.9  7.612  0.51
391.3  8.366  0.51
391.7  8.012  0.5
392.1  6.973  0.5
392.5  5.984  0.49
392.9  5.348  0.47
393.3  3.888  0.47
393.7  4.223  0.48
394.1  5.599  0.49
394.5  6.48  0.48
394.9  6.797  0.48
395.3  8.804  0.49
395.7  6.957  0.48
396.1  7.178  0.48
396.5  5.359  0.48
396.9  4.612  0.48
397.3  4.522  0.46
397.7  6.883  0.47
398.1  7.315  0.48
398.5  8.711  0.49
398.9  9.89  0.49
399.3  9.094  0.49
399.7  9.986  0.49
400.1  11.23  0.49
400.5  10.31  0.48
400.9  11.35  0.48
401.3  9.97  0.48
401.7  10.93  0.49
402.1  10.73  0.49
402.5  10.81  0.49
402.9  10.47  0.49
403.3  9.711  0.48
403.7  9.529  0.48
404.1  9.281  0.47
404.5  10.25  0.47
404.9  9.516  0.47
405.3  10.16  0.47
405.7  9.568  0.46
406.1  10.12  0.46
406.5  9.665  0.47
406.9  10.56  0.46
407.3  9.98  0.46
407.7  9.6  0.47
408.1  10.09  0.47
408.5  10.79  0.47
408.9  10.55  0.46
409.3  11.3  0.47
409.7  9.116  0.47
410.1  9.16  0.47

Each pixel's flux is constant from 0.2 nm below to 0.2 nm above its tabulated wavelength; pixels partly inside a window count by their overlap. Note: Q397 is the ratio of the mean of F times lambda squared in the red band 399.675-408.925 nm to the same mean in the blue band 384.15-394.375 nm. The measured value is 1.77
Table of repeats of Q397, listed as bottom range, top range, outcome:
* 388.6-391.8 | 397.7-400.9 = 1.34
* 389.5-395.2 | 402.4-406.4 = 1.60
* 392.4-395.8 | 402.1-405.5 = 1.76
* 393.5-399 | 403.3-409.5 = 1.60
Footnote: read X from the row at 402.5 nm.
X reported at 10.81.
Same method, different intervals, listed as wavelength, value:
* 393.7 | 4.223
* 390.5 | 7.194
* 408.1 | 10.09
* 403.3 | 9.711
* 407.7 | 9.6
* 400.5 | 10.31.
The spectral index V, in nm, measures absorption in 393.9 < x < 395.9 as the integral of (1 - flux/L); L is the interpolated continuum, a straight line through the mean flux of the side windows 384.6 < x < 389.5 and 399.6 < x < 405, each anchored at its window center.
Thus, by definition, 0.31 nm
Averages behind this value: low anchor 5.97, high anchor 10.3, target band 6.93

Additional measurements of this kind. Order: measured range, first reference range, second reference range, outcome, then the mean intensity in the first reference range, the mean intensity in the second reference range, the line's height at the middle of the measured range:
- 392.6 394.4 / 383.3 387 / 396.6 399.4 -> 0.448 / 5.45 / 7.16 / 6.56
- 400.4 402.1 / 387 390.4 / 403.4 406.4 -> -0.303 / 6.6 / 9.77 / 9.06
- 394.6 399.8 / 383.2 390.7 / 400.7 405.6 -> 0.822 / 6.03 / 10.2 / 8.68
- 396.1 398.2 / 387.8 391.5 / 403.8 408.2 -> 0.640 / 7.03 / 9.88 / 8.34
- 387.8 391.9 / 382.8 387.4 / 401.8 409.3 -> -0.369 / 5.44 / 10.1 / 6.52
